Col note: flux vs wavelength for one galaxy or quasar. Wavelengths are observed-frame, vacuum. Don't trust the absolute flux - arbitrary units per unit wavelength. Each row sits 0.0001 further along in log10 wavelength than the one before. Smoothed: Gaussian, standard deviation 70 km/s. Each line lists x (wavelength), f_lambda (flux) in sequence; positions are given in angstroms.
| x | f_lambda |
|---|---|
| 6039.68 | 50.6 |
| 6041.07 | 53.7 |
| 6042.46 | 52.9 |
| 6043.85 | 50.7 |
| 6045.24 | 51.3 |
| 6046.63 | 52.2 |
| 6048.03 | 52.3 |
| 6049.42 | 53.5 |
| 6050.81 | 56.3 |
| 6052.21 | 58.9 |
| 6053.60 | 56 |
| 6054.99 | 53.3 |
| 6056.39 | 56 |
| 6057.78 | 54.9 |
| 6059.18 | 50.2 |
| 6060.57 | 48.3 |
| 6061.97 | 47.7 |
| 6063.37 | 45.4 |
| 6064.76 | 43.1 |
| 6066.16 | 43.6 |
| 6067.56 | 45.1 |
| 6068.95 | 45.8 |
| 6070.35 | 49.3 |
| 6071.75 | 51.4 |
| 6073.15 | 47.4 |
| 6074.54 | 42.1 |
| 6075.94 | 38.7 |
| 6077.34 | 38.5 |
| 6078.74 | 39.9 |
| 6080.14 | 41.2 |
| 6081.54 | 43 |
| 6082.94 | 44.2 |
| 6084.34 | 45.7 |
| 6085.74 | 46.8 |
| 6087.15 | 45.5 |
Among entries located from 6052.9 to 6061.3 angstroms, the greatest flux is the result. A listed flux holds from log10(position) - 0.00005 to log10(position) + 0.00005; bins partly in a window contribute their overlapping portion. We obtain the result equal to 56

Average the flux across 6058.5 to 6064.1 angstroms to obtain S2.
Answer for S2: 47.9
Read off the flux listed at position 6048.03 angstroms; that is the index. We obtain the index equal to 52.3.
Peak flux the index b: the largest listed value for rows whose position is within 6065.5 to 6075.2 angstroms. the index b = 51.4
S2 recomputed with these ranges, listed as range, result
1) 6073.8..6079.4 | 39.9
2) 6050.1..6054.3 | 57.1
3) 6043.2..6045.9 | 51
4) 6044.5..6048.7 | 51.9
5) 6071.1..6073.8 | 49.4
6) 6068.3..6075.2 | 47.3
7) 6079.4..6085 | 43.5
